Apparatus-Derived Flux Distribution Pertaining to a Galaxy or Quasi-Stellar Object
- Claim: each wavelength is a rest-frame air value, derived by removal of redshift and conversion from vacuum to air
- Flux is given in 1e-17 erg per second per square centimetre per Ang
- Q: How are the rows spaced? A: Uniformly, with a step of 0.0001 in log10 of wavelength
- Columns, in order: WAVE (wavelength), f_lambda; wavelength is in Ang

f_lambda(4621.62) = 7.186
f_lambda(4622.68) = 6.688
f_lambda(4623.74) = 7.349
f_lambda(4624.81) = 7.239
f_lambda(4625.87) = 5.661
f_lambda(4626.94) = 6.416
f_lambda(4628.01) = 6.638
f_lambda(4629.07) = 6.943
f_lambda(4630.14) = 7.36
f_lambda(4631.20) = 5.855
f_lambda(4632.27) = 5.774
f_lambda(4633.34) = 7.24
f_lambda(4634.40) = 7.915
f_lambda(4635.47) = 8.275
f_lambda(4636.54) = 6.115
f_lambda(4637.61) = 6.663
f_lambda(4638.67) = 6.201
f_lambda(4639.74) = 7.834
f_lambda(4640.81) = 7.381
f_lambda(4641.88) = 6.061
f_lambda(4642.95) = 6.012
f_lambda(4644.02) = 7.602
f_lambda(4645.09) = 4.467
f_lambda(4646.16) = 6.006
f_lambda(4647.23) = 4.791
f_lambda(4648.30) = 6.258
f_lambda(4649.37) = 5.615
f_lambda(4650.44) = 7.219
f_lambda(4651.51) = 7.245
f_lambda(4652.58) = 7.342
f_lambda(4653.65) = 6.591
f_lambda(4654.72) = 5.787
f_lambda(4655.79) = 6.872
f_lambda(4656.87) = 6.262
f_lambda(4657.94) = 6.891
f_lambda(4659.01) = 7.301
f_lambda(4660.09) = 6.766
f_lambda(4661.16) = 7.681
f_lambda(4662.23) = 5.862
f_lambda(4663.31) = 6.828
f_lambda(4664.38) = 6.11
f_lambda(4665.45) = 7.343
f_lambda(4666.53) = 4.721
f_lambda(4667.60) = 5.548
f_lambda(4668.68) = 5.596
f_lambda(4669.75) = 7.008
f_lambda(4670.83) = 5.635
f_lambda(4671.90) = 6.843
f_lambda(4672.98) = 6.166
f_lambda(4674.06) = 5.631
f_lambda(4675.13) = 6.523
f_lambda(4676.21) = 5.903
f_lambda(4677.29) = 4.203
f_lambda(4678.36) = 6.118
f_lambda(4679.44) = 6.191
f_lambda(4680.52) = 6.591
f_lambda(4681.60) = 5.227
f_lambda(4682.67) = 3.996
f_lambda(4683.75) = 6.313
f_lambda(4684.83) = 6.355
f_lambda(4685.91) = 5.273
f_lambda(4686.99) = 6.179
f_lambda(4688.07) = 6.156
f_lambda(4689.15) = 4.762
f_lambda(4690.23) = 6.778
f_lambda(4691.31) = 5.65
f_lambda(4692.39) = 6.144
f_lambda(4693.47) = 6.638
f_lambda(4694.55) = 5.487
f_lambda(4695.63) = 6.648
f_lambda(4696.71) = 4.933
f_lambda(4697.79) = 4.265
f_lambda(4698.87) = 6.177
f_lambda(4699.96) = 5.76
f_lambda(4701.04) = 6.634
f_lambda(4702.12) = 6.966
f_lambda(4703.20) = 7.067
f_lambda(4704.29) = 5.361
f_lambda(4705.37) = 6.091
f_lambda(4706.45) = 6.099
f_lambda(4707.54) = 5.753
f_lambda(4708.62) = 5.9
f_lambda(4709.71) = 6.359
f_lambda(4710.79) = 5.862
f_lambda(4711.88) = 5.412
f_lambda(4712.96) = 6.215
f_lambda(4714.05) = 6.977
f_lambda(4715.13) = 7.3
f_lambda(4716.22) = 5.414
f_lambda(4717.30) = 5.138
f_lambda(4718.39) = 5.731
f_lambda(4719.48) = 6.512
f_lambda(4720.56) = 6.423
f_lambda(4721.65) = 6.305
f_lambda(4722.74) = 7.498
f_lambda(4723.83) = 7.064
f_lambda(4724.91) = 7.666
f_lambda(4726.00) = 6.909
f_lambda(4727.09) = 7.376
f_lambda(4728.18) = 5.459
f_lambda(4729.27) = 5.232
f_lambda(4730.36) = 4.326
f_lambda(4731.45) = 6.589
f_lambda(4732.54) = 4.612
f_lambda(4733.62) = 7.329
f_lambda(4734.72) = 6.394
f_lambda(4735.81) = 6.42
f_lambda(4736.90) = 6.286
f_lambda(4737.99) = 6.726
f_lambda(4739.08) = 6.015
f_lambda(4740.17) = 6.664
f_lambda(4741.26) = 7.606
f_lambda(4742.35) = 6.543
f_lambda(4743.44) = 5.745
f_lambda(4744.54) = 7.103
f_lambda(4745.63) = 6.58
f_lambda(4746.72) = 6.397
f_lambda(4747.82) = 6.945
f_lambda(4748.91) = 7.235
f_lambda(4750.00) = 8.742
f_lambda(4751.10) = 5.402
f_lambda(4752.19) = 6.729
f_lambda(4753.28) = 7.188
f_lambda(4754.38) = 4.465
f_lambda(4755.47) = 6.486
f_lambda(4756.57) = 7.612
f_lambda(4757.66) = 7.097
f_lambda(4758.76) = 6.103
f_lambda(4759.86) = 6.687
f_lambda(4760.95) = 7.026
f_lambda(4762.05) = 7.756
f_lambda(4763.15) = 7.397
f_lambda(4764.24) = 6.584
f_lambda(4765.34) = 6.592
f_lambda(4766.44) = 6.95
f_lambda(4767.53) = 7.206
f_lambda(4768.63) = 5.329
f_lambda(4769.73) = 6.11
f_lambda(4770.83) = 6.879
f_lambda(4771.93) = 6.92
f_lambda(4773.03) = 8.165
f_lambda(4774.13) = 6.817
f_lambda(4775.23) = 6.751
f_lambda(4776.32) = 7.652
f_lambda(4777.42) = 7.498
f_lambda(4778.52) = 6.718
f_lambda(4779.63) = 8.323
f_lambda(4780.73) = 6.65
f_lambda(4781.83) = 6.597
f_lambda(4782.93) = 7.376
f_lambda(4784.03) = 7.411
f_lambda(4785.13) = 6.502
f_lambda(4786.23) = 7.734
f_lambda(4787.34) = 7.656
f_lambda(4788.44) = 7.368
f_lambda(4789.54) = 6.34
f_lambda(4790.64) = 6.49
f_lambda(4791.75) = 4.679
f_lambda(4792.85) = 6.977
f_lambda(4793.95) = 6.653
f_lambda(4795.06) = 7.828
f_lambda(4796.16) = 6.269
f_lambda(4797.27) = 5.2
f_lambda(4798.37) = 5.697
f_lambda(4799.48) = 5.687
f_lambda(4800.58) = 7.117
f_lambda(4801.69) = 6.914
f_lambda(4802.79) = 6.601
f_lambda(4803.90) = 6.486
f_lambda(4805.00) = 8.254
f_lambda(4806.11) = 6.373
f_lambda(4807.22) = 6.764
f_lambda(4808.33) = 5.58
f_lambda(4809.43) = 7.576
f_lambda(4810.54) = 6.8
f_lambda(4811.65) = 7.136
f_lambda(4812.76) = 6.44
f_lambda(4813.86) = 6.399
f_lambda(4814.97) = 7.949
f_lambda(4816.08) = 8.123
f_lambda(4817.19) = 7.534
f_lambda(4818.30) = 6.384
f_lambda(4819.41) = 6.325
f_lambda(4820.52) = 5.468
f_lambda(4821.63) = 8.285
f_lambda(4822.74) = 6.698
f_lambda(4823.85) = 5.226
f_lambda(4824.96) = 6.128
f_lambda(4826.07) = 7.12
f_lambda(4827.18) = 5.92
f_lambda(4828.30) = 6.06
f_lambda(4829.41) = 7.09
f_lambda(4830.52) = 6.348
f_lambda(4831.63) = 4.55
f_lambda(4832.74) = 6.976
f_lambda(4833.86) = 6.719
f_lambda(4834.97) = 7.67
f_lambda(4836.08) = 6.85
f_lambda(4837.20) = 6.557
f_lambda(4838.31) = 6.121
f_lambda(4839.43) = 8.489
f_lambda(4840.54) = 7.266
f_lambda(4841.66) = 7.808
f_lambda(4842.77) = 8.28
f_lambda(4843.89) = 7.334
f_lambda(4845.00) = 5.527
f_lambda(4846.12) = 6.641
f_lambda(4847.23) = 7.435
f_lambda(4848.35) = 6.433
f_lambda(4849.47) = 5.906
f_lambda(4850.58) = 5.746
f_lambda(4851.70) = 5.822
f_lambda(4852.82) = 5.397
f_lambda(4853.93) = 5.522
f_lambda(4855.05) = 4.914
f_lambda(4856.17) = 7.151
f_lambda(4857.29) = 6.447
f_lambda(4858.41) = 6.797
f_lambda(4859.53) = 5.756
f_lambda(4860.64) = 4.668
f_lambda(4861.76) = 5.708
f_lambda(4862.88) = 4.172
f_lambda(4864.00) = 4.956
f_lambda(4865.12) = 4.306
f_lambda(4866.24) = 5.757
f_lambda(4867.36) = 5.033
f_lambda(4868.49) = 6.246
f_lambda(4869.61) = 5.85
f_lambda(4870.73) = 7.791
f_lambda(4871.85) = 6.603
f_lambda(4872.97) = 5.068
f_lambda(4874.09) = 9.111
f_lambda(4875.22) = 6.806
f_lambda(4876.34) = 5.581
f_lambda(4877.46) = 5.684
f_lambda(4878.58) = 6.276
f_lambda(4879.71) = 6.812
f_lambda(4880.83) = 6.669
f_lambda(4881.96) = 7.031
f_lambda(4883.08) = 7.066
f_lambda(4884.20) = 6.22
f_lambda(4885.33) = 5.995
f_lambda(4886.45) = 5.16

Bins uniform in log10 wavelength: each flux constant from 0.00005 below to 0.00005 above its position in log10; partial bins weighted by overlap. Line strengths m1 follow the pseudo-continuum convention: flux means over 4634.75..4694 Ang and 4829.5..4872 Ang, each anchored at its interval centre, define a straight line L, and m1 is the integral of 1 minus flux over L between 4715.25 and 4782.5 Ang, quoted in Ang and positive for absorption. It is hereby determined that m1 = -4.2 Ang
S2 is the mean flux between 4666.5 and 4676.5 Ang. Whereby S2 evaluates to 6.02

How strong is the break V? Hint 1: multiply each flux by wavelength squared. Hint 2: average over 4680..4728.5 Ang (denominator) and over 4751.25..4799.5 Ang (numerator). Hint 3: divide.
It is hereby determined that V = 1.14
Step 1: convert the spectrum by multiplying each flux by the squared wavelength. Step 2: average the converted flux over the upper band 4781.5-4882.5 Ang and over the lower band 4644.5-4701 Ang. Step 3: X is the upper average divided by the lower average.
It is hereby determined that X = 1.1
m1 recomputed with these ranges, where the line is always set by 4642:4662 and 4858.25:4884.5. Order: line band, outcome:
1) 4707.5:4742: 0.2 Ang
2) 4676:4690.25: 1.6 Ang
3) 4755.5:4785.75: -3.5 Ang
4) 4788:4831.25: -3.0 Ang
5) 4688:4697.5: 0.8 Ang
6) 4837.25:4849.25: -1.9 Ang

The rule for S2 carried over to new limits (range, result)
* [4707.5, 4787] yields 6.63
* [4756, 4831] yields 6.8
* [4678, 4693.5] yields 5.86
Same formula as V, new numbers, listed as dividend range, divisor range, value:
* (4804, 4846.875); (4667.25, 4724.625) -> 1.19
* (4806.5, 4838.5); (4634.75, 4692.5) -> 1.14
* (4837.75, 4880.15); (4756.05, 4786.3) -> 0.92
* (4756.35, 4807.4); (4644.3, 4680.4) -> 1.15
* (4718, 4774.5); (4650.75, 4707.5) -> 1.11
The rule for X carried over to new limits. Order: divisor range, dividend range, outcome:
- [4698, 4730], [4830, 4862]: 1.09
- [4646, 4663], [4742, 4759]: 1.06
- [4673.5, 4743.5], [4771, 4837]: 1.16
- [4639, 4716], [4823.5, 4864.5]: 1.10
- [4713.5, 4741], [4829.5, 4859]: 1.09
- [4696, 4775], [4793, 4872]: 1.04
